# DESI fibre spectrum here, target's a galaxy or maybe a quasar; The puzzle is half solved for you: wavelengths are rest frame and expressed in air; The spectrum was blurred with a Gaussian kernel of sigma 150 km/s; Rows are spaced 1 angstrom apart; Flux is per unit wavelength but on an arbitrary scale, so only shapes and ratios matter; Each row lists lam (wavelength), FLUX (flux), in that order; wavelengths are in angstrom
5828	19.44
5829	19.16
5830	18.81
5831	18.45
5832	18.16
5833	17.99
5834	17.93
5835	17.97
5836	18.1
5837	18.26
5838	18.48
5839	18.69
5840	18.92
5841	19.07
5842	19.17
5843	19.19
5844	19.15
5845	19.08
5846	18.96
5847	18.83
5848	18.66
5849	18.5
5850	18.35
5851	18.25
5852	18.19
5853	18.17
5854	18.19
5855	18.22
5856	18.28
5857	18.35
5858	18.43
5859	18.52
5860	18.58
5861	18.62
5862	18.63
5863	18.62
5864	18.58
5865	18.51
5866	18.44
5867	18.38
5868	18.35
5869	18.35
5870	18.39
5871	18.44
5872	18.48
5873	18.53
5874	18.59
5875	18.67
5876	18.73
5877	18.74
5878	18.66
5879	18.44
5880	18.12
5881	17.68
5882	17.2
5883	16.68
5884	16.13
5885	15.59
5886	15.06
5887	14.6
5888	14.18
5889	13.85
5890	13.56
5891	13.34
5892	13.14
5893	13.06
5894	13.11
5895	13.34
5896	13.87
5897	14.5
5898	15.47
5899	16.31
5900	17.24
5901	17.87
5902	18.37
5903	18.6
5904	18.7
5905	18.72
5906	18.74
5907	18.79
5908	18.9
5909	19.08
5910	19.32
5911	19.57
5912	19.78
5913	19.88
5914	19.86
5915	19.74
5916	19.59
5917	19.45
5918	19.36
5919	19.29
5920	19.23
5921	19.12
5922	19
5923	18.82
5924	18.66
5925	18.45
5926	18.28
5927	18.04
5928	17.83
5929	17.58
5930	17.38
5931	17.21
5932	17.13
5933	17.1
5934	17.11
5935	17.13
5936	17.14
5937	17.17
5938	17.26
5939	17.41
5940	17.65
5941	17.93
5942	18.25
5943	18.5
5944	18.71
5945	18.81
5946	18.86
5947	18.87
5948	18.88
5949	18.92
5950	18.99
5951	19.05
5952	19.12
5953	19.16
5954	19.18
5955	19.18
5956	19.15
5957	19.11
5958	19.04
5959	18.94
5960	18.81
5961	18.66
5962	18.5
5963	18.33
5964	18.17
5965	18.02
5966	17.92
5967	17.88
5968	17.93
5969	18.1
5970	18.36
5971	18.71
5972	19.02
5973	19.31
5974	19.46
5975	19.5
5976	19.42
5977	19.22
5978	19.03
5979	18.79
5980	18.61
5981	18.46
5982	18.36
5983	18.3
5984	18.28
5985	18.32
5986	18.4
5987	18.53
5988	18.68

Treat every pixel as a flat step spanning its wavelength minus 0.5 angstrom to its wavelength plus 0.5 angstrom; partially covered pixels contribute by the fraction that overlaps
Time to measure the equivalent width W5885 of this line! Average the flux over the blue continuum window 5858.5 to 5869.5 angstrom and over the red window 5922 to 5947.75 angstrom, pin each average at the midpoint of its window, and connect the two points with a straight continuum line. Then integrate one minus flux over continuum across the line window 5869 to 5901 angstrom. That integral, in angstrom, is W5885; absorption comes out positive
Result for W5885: 3.66 angstrom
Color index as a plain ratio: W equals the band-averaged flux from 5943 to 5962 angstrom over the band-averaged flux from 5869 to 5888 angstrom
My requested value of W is 1.08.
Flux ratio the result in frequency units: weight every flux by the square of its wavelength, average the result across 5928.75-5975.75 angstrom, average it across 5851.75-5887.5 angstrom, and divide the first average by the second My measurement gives 1.05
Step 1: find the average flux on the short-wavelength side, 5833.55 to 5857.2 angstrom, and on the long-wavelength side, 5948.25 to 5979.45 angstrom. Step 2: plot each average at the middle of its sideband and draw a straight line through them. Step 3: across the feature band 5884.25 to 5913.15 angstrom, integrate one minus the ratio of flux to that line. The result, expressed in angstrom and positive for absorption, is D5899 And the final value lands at 3.52 angstrom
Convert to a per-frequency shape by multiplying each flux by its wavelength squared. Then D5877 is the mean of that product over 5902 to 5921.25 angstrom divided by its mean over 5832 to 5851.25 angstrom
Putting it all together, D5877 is 1.1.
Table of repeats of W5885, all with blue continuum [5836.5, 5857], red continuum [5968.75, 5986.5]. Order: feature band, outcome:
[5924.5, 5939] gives 1.0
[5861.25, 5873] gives 0.1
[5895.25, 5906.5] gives 1.0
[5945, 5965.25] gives -0.1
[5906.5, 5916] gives -0.4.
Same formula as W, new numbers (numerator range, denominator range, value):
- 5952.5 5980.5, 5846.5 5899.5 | 1.09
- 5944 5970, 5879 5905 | 1.19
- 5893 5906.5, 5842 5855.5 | 0.88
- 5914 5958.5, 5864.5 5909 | 1.09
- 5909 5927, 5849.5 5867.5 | 1.04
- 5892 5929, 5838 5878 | 0.96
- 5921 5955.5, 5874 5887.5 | 1.05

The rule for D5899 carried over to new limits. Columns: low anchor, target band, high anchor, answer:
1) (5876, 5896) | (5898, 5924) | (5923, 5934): -3.1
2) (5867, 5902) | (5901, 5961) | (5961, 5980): -3.4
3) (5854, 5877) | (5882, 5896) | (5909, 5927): 3.3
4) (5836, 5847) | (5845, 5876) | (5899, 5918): 0.7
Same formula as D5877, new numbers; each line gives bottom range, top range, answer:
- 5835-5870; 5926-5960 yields 1.01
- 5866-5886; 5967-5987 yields 1.08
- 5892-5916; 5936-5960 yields 1.08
